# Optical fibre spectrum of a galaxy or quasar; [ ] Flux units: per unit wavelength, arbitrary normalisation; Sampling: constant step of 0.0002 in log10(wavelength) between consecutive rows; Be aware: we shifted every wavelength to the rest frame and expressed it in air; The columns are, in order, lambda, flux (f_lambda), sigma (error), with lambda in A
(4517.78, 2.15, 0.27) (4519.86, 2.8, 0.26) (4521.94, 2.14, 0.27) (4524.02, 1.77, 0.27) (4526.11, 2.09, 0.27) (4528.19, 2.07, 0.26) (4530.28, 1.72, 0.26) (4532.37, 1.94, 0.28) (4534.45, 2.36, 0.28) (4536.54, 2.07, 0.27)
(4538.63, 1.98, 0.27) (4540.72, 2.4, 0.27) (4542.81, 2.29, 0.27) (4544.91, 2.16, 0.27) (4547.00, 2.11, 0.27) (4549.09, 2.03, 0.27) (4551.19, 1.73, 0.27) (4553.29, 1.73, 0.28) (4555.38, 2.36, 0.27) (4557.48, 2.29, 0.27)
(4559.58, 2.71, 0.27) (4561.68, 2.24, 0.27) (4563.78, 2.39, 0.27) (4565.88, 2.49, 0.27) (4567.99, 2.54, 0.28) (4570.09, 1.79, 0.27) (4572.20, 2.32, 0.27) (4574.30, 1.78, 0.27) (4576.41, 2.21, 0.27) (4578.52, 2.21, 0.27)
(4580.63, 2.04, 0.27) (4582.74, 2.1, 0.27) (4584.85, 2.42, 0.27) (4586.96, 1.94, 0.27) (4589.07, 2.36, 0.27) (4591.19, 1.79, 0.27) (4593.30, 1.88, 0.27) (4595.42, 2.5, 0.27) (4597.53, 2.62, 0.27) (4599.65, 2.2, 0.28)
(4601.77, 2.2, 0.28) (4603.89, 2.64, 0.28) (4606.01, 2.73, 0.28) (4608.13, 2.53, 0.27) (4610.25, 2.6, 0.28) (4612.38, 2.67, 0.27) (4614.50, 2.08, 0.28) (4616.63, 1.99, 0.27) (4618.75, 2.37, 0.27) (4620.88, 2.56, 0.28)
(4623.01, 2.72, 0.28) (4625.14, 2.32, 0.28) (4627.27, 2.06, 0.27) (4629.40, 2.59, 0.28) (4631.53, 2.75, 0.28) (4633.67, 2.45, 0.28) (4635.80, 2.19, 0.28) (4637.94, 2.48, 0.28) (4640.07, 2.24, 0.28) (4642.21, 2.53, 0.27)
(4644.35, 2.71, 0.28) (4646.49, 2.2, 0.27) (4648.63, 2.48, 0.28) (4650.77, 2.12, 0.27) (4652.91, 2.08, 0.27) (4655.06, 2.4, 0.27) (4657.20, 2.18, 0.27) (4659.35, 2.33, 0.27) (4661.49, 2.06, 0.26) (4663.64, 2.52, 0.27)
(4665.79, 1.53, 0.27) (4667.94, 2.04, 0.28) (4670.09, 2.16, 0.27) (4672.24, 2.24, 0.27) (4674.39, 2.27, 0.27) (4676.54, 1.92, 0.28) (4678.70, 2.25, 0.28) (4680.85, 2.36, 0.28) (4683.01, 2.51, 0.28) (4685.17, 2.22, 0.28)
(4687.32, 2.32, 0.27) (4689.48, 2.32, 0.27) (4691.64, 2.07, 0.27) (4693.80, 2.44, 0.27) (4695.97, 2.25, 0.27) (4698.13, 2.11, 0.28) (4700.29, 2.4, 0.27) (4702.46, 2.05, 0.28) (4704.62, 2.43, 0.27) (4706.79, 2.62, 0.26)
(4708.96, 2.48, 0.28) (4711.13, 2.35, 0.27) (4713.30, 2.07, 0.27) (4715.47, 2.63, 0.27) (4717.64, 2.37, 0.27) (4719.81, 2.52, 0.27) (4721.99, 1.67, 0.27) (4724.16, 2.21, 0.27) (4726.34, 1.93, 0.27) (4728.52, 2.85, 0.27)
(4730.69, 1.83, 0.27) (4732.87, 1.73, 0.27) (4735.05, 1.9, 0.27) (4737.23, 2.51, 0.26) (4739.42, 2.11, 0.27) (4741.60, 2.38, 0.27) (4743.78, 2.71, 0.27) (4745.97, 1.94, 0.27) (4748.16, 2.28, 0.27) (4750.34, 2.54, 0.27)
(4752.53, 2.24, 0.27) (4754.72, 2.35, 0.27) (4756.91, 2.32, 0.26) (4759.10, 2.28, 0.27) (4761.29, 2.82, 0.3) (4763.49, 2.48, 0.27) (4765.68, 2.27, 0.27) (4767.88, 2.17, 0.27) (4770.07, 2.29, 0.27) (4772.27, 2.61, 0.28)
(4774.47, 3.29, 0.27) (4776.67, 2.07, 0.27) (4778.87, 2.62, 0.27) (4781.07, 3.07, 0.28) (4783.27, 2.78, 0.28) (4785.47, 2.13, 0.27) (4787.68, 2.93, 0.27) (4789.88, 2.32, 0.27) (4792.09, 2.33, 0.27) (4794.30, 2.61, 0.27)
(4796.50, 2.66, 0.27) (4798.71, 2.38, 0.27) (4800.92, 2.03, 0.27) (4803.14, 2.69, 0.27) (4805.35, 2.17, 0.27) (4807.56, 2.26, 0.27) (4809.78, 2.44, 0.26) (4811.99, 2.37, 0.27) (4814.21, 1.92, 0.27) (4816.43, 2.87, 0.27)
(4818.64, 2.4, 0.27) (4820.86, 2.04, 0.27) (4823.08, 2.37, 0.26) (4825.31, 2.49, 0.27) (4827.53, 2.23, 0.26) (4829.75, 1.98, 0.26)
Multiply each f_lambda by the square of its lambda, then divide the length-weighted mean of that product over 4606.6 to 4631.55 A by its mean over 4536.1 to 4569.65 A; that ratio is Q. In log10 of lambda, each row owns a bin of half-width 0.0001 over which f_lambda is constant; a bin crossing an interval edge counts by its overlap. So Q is 1.1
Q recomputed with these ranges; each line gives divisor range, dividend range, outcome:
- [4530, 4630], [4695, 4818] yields 1.14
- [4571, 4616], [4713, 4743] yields 1.03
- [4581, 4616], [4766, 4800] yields 1.19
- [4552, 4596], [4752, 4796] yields 1.25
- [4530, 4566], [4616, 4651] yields 1.15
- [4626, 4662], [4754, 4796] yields 1.13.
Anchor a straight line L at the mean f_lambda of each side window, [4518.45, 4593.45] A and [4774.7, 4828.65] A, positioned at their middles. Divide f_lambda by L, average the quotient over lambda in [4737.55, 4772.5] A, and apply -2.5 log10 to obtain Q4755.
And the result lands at 0.01 mag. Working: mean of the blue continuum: 2.15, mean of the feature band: 2.36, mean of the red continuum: 2.44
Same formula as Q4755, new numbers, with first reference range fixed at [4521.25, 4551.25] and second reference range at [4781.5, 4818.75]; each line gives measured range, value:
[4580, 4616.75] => -0.073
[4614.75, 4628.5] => -0.066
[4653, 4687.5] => 0.028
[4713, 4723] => 0.025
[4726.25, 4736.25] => 0.137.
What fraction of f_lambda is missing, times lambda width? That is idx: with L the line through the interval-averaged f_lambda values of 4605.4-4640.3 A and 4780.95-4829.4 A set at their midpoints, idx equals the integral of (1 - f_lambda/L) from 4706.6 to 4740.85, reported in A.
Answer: 2.7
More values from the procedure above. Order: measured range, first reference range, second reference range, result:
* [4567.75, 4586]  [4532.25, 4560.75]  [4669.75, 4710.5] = 0.4 A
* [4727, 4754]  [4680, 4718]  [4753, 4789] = 2.2 A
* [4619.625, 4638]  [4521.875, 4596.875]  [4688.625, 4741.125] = -2.3 A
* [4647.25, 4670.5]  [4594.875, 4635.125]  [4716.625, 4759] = 1.9 A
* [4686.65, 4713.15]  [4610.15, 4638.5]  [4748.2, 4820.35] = 1.3 A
